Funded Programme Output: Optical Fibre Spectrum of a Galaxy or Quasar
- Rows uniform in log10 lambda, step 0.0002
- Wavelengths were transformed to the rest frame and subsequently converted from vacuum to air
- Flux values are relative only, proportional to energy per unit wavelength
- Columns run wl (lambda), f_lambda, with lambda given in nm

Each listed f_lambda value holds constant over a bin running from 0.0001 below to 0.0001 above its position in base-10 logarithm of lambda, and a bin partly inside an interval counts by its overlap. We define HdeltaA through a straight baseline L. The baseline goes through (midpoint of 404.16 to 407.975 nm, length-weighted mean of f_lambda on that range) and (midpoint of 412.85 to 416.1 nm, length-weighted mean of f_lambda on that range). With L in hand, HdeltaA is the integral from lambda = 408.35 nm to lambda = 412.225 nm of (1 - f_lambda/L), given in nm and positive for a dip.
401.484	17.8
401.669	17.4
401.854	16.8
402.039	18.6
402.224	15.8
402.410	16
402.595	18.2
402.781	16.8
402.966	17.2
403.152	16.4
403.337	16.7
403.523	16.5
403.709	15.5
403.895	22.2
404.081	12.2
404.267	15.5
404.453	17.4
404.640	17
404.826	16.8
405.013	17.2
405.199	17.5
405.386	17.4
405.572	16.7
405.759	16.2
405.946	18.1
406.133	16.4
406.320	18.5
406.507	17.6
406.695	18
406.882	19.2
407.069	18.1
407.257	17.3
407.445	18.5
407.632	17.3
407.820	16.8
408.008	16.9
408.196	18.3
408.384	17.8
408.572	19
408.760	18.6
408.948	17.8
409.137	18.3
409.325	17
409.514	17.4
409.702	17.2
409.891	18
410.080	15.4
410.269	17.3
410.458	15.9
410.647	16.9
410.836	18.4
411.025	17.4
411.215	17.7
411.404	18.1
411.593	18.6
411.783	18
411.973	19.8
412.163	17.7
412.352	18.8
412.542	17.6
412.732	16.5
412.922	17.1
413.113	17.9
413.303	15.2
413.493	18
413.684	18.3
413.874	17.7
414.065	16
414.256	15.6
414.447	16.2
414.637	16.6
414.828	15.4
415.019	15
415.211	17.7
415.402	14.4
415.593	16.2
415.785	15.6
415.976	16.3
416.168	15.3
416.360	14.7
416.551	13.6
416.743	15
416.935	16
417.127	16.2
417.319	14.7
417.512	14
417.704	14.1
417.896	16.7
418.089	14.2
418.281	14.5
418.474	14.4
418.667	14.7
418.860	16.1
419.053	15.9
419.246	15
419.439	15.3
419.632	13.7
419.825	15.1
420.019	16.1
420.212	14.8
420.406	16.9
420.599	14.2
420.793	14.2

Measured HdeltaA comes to -0.20 nm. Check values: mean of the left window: 17.3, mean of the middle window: 17.7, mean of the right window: 16.4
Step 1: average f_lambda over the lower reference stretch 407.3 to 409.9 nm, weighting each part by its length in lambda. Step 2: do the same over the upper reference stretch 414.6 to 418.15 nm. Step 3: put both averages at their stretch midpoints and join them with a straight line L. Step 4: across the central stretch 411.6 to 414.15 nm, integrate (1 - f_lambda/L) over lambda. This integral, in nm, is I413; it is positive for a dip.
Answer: -0.18 nm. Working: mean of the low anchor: 17.8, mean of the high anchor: 15.3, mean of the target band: 17.6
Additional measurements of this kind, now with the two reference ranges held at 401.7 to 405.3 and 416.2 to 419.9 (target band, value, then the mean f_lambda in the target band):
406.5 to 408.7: -0.22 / 17.9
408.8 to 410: -0.12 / 17.6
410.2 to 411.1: -0.07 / 17.2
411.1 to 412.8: -0.25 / 18.1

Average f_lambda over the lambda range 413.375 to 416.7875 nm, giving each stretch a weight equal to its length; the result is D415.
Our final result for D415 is 16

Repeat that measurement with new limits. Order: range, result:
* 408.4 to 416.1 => 17.2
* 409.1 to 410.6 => 17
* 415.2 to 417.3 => 15.4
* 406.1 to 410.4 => 17.7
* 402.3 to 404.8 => 16.7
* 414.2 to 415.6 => 15.9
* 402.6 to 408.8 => 17.3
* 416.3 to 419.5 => 15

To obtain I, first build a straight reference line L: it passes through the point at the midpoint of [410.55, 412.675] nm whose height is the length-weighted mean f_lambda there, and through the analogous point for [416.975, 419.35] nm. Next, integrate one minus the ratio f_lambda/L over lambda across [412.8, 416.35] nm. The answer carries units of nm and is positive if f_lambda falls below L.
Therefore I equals 0.08 nm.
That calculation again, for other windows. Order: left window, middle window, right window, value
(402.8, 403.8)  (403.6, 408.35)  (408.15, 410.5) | -0.10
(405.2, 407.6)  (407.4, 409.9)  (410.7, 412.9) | 0.01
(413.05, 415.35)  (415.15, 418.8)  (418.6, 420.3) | 0.16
